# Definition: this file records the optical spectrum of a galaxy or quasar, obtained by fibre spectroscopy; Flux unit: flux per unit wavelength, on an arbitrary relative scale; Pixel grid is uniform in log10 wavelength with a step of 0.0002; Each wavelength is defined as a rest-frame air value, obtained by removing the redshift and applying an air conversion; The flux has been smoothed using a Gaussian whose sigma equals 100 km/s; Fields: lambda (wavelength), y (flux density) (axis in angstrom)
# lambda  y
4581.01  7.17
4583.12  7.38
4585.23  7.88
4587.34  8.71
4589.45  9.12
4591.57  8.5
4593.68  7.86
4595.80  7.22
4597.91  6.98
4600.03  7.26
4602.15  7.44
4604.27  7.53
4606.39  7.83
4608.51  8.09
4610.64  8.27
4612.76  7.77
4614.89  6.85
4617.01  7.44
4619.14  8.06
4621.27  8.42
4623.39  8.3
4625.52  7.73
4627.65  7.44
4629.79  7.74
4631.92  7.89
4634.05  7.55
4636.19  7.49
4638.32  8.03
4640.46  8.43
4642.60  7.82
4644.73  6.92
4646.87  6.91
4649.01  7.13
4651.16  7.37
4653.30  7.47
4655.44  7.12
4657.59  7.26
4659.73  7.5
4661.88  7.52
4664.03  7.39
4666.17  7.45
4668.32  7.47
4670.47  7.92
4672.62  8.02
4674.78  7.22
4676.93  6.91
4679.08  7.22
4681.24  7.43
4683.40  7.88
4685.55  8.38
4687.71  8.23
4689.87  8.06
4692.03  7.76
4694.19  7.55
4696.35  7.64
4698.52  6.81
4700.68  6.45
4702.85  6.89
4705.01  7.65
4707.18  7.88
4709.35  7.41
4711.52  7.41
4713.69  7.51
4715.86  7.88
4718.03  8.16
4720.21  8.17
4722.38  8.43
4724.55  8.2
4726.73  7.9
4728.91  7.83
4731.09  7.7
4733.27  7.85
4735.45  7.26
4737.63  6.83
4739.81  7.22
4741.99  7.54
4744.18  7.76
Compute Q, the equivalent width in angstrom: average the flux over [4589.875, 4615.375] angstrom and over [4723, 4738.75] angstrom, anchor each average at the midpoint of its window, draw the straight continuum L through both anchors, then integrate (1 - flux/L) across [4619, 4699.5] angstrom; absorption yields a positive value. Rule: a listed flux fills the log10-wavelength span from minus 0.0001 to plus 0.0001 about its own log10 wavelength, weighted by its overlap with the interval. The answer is 0.7 angstrom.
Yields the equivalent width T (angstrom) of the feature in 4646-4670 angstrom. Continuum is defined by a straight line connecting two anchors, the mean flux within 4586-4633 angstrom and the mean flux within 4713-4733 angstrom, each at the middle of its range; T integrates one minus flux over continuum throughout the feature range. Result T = 1.7 angstrom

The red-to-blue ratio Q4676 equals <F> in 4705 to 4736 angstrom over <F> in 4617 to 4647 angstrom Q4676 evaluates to 1.01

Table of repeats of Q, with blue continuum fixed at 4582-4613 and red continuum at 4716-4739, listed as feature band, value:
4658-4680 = 1.1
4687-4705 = 1.0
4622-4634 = 0.1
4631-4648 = 0.5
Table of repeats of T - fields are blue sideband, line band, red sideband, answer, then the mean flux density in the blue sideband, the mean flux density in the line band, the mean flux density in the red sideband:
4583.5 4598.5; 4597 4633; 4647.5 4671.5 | 0.5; 8.05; 7.71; 7.41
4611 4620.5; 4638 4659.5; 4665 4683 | 0.3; 7.61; 7.43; 7.47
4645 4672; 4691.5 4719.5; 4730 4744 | -0.2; 7.37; 7.46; 7.42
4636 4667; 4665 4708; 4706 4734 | 0.7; 7.45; 7.54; 7.87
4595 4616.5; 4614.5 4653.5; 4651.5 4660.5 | -1.2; 7.53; 7.65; 7.34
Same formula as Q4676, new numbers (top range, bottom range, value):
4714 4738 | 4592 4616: 1.04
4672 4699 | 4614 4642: 0.98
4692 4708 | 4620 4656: 0.95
